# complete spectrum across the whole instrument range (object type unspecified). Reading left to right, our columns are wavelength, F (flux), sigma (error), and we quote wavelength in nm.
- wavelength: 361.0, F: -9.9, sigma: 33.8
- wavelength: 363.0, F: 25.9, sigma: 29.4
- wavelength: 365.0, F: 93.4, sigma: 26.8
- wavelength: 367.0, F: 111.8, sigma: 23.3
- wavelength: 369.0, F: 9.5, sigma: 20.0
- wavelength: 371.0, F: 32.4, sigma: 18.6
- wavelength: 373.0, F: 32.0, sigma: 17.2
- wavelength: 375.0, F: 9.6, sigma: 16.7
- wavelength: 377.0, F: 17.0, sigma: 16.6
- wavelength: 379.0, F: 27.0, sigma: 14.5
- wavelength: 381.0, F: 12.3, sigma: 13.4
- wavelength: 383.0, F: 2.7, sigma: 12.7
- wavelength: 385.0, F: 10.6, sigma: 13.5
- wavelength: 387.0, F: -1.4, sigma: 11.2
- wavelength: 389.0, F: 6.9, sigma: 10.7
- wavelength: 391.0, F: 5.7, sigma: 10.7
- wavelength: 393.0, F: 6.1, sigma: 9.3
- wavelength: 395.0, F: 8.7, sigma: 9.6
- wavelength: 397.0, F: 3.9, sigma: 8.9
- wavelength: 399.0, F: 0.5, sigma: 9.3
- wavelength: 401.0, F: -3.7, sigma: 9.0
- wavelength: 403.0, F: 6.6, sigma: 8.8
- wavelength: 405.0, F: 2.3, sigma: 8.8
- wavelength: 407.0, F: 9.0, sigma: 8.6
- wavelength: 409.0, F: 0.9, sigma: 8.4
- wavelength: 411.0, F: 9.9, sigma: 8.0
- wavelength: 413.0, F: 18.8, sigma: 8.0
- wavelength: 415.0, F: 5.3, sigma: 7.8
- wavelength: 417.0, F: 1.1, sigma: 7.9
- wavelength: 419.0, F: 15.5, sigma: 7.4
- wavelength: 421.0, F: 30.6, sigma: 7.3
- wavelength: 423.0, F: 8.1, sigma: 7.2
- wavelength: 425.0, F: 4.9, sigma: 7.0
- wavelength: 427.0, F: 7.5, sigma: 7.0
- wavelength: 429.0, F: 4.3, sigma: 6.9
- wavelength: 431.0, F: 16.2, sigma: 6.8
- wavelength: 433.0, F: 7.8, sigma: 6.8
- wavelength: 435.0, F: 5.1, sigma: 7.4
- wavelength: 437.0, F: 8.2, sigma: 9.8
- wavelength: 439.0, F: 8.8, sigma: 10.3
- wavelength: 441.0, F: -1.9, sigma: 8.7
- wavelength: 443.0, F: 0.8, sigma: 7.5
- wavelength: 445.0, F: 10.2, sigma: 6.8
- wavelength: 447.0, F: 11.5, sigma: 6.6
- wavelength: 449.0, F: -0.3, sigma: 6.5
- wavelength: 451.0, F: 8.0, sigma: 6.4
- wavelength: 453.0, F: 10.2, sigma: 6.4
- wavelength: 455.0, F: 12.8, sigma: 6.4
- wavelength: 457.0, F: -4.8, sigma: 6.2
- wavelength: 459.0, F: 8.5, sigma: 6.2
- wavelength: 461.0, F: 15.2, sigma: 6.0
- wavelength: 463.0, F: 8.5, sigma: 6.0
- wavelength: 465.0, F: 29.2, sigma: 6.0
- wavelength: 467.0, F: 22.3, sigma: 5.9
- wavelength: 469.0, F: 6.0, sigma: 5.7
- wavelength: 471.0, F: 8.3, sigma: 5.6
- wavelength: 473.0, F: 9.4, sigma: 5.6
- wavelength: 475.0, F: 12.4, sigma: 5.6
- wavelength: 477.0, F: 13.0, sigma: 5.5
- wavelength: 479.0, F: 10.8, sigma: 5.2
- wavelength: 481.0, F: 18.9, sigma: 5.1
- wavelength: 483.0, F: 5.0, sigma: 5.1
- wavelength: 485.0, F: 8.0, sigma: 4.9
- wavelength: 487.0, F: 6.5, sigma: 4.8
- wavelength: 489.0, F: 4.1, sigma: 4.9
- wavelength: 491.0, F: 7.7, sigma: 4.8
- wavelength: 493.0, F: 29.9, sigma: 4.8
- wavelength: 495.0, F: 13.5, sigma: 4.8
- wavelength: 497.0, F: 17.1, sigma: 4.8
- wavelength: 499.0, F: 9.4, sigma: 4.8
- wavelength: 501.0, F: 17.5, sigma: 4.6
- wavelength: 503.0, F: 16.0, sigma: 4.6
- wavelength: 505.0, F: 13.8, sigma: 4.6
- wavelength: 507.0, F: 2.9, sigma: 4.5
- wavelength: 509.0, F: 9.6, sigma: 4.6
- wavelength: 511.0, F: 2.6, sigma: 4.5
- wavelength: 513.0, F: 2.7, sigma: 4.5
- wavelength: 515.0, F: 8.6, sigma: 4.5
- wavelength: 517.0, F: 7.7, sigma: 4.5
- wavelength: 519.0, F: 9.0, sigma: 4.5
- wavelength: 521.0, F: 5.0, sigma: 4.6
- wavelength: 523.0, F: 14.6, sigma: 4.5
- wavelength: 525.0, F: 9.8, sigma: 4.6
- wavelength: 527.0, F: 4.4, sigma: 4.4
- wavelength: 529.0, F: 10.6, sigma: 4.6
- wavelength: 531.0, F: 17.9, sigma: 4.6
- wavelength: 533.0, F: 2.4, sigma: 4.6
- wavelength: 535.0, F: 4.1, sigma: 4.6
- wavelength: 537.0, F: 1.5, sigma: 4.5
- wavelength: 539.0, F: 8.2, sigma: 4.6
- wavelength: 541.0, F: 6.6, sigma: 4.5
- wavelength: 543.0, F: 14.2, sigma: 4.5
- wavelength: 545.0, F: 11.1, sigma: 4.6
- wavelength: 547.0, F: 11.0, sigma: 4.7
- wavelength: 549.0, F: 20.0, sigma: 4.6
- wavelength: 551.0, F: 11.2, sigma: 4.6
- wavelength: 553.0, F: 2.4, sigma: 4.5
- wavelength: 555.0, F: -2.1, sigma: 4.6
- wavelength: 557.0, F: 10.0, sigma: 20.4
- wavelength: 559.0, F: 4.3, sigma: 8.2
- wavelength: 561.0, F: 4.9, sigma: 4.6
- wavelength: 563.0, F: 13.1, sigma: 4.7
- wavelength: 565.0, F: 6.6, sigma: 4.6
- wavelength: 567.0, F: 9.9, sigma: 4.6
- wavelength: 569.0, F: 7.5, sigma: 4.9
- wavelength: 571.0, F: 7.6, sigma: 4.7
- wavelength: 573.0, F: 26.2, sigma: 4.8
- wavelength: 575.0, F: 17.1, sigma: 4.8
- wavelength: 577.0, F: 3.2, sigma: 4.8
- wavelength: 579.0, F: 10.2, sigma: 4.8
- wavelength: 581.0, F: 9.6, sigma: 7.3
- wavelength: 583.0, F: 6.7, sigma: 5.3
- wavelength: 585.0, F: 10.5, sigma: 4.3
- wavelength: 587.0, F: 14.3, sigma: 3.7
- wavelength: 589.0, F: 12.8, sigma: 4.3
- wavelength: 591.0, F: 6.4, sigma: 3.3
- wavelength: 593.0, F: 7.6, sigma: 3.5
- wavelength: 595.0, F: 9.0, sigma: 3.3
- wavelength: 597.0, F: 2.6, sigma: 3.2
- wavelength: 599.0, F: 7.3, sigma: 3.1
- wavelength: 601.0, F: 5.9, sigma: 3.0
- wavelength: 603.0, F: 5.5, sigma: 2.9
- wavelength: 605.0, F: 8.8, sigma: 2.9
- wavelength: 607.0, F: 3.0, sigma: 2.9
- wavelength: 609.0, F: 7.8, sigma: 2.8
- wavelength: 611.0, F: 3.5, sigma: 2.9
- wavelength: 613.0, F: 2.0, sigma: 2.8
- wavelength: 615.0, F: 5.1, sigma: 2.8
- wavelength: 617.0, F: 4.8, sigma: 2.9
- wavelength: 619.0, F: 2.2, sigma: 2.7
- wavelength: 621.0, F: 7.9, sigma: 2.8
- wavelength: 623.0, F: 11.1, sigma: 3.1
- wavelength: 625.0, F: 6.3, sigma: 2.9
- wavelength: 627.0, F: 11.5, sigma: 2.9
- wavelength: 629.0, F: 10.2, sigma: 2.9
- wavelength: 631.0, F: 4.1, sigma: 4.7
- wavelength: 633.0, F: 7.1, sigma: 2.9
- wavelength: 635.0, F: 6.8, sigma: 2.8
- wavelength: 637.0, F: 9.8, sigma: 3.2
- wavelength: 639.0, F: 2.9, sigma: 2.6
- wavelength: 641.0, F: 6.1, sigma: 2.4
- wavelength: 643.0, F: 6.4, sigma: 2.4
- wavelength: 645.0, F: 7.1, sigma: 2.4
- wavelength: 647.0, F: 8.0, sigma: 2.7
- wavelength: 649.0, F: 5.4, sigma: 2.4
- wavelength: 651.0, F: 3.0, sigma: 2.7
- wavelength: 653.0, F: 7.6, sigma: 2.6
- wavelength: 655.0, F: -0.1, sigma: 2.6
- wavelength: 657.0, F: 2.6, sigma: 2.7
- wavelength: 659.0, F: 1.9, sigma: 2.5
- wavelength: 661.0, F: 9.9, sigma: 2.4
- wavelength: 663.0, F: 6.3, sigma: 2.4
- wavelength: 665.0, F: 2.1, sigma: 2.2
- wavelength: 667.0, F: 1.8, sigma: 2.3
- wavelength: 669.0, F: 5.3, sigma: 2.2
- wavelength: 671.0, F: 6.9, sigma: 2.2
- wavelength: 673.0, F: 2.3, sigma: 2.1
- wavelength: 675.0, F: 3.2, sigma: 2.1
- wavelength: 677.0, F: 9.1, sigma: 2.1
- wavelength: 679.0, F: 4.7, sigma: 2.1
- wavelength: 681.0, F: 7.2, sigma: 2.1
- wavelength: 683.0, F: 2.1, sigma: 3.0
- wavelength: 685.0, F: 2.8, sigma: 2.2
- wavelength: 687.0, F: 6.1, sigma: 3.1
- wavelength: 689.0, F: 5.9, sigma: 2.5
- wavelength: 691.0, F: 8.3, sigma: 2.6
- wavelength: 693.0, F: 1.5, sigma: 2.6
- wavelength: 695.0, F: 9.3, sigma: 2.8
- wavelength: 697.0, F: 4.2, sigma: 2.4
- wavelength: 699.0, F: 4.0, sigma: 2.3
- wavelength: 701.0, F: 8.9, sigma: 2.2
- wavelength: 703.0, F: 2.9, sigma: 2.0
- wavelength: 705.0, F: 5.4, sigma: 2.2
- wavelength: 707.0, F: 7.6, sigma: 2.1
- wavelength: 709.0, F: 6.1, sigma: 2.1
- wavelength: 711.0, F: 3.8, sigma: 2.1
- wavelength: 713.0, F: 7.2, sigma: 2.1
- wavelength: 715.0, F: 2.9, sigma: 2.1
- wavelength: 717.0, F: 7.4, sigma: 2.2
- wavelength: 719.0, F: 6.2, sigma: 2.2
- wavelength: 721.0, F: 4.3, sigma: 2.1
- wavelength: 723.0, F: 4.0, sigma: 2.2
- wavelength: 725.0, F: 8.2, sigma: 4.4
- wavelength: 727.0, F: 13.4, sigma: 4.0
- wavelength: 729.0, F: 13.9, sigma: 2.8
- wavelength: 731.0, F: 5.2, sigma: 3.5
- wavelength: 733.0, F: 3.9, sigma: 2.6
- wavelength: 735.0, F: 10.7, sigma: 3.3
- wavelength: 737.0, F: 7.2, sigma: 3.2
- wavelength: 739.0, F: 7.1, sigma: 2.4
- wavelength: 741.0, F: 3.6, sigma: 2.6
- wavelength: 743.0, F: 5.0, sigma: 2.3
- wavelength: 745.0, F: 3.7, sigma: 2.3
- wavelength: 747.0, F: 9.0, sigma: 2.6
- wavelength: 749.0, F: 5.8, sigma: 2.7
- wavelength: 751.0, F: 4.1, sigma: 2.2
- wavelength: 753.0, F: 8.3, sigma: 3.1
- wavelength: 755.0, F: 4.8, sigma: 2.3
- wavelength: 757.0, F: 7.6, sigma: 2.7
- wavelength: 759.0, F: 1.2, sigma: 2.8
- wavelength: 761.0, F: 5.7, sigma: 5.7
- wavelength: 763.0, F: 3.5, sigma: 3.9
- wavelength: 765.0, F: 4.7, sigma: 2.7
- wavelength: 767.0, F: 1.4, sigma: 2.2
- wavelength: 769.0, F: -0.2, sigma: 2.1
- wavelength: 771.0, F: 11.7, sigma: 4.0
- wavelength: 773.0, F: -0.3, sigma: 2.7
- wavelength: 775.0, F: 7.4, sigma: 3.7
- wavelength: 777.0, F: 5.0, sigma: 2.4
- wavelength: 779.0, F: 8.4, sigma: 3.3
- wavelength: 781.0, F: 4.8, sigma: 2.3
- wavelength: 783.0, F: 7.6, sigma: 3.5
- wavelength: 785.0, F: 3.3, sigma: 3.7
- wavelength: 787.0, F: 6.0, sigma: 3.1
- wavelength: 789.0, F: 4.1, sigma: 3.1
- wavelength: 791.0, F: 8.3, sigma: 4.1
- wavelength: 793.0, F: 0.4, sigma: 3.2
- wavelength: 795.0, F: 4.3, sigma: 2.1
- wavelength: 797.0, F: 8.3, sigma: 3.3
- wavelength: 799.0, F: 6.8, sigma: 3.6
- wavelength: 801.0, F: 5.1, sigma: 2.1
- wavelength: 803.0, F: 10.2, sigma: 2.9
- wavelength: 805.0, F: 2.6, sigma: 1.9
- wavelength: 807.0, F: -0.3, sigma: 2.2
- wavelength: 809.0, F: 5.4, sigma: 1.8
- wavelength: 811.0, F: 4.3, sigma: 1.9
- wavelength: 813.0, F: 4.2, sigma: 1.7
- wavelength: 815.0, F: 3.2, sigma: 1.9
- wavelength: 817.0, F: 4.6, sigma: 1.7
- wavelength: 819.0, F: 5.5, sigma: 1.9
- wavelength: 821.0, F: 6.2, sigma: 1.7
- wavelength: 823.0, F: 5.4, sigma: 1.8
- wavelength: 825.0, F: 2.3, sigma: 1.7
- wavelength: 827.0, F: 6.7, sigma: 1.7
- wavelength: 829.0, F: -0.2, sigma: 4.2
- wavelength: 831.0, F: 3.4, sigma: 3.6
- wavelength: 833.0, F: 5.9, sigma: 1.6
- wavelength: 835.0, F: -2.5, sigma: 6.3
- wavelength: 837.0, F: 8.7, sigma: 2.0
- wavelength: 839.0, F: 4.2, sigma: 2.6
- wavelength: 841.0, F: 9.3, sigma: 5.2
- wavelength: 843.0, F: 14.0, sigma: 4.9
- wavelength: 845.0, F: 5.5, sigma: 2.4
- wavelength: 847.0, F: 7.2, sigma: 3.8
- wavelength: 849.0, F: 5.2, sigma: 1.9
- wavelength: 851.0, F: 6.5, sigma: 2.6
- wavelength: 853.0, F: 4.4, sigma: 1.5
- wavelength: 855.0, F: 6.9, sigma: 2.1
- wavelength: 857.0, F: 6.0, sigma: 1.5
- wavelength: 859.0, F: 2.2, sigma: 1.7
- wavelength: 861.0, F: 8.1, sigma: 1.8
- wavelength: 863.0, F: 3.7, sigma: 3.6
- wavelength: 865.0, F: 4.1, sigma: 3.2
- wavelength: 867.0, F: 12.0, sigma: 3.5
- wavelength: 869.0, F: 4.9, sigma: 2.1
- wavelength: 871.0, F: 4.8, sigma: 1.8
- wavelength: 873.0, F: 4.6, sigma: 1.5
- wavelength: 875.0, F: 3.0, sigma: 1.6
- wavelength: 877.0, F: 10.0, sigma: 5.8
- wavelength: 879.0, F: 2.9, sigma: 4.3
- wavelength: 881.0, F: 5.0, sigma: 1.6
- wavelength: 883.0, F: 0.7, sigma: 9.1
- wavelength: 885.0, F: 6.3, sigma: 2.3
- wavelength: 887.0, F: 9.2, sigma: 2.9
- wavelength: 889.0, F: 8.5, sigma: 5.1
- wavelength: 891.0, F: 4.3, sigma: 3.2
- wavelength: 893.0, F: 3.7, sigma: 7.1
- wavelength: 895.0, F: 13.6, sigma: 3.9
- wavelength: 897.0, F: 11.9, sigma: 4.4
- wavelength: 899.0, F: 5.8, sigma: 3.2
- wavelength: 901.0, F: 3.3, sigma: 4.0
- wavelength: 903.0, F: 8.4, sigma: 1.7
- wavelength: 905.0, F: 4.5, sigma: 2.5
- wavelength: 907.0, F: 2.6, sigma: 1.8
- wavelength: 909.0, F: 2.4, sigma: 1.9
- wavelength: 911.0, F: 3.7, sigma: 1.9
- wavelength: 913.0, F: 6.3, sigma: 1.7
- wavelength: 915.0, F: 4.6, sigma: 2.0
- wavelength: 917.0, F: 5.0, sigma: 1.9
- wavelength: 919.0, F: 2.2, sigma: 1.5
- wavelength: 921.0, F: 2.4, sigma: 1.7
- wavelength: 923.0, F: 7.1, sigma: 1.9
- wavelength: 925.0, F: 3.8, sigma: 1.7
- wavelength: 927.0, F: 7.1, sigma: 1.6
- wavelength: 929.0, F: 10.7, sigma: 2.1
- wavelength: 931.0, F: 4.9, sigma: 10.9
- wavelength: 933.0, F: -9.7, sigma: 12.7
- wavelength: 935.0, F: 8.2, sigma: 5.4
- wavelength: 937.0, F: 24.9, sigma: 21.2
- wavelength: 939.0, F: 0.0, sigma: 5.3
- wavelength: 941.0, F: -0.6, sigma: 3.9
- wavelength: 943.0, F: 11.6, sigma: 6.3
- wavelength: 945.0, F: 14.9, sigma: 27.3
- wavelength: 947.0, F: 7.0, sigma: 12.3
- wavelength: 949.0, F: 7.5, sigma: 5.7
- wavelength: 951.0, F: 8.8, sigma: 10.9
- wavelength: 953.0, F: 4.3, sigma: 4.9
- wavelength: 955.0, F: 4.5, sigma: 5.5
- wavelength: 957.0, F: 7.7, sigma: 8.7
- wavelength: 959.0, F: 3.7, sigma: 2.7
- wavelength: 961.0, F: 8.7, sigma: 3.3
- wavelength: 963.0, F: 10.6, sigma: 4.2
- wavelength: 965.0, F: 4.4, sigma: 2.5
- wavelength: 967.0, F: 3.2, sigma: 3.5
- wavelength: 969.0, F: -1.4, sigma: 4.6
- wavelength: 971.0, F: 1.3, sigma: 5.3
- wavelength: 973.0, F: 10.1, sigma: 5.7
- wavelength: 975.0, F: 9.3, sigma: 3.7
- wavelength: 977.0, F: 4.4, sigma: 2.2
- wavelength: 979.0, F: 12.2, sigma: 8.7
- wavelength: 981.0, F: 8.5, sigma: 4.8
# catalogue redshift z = 2.008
